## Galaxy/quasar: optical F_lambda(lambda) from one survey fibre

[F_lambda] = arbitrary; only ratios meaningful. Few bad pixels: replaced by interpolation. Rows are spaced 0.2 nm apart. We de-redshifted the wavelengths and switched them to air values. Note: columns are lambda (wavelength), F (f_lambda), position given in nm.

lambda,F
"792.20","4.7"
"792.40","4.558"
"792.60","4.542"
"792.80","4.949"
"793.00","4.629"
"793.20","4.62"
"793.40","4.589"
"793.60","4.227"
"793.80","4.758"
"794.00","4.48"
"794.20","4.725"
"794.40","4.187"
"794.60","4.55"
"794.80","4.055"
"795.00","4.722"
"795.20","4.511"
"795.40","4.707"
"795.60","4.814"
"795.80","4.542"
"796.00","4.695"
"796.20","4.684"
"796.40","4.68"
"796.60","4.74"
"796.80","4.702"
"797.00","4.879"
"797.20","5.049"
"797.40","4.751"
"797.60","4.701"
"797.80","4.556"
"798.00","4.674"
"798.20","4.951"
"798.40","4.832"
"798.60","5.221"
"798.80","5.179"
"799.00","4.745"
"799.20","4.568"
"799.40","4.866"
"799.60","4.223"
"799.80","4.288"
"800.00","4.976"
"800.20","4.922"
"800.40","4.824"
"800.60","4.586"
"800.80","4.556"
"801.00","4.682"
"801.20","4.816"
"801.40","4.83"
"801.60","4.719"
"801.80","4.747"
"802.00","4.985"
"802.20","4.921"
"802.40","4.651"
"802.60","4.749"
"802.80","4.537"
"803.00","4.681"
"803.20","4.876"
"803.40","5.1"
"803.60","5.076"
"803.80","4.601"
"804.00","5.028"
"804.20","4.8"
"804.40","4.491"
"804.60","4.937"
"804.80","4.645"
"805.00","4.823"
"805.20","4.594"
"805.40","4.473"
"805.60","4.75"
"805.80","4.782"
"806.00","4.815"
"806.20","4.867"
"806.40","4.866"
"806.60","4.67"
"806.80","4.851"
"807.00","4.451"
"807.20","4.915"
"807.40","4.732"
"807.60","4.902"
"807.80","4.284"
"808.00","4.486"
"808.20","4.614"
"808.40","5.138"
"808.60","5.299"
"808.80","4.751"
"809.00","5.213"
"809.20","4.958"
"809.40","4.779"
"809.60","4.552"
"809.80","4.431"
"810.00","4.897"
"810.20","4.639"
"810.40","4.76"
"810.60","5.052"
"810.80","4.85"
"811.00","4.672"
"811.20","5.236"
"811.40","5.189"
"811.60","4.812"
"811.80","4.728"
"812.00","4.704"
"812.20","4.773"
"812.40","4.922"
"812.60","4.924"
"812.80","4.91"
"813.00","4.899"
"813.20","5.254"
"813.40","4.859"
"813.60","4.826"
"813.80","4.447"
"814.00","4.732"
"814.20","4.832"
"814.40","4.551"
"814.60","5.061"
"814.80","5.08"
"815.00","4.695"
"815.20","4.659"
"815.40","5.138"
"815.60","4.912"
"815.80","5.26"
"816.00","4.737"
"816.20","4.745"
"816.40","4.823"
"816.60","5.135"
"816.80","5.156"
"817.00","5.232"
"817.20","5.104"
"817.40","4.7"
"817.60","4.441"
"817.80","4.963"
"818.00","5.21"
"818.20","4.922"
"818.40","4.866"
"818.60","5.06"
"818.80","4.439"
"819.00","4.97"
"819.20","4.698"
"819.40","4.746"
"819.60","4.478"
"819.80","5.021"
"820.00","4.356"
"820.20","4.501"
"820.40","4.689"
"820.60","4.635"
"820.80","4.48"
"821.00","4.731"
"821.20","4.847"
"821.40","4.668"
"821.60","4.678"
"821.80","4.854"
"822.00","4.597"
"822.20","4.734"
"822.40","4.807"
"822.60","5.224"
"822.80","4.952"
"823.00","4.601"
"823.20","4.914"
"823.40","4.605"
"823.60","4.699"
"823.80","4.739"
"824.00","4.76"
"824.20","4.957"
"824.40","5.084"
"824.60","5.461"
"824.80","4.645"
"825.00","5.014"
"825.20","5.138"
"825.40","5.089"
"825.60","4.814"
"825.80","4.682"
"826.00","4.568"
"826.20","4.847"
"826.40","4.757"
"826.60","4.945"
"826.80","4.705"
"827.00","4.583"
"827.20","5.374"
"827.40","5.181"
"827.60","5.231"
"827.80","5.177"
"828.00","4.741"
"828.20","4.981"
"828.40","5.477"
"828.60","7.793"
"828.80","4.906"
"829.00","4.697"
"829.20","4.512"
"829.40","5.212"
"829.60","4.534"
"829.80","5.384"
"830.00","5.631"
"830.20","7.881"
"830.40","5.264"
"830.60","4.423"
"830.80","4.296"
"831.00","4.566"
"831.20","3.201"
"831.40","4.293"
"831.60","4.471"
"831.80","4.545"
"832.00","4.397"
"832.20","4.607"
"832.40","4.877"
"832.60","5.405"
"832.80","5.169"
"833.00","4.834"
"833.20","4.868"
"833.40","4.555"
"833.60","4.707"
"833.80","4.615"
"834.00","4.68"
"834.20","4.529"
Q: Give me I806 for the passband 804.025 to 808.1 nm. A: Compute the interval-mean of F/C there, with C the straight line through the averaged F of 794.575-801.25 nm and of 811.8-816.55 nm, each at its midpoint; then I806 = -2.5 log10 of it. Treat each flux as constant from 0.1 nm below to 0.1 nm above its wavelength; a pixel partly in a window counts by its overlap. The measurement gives 0.017 mag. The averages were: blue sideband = 4.71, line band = 4.71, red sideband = 4.86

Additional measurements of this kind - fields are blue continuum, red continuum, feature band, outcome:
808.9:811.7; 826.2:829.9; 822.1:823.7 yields 0.05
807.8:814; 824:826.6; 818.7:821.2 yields 0.05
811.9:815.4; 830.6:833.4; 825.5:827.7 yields -0.05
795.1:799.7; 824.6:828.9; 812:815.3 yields 0.02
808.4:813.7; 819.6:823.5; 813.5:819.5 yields -0.02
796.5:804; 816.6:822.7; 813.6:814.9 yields 0.00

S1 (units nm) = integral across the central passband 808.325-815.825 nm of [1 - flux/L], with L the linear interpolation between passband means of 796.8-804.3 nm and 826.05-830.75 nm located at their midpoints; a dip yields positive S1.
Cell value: 0.133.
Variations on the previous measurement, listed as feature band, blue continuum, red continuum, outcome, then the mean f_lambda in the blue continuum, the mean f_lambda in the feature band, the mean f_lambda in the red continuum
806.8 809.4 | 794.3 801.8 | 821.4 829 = 0.00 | 4.7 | 4.81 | 4.97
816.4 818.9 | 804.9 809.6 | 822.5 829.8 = -0.02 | 4.78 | 4.93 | 4.99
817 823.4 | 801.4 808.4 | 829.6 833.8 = 0.05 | 4.75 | 4.78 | 4.85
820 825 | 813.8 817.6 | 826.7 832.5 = 0.17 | 4.89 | 4.78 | 5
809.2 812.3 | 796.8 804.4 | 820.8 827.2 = 0.00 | 4.78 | 4.81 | 4.83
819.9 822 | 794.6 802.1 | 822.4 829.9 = 0.13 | 4.73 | 4.64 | 5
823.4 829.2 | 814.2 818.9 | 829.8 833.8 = -0.18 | 4.91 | 5.02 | 4.85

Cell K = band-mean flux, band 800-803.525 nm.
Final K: 4.78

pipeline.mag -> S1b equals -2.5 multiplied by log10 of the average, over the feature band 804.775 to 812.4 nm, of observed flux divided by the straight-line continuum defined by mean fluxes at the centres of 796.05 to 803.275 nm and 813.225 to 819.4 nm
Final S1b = 0.01 mag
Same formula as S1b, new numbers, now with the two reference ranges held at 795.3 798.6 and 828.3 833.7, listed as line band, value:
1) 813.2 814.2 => 0.02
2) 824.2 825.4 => -0.03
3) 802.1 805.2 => 0.00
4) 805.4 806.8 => 0.01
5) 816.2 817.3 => -0.04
